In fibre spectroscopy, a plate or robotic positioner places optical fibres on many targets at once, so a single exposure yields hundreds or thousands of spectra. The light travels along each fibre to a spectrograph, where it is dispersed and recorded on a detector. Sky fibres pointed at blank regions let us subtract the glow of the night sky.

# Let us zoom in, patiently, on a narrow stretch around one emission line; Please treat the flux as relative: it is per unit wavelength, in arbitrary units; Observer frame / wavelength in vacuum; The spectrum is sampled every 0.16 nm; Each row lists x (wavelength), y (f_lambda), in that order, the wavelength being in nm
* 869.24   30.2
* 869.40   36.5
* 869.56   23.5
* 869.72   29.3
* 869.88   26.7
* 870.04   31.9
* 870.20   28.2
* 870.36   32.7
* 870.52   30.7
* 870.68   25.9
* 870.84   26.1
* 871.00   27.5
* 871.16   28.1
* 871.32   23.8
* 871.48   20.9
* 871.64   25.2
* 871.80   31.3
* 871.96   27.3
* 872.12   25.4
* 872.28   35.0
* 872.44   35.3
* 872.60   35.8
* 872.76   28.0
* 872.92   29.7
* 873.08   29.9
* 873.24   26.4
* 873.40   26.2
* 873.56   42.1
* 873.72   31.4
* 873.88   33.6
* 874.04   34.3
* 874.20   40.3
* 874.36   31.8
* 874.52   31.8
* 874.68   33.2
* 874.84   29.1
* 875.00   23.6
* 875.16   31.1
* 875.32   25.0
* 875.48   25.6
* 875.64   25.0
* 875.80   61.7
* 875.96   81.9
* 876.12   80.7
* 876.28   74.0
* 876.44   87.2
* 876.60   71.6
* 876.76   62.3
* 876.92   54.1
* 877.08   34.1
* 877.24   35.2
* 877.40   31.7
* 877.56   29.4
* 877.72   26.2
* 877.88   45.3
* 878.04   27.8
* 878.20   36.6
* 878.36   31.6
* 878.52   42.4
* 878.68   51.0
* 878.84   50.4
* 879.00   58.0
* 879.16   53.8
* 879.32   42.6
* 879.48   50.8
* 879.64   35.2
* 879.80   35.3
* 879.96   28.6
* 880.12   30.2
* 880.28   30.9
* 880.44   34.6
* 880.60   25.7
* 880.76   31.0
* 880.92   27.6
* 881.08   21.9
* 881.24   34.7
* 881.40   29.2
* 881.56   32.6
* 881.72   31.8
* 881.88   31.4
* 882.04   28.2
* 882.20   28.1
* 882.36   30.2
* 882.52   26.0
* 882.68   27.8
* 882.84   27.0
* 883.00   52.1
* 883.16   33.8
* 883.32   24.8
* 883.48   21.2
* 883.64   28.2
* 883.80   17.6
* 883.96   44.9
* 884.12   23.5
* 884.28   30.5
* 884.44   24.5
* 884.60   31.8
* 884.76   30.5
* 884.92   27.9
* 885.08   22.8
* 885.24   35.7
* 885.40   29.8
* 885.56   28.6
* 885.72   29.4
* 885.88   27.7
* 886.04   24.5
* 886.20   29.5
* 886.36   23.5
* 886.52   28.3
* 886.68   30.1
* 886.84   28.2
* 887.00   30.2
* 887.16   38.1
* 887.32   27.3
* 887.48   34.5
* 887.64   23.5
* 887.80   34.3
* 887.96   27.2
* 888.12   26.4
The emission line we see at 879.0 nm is [N II] 6583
